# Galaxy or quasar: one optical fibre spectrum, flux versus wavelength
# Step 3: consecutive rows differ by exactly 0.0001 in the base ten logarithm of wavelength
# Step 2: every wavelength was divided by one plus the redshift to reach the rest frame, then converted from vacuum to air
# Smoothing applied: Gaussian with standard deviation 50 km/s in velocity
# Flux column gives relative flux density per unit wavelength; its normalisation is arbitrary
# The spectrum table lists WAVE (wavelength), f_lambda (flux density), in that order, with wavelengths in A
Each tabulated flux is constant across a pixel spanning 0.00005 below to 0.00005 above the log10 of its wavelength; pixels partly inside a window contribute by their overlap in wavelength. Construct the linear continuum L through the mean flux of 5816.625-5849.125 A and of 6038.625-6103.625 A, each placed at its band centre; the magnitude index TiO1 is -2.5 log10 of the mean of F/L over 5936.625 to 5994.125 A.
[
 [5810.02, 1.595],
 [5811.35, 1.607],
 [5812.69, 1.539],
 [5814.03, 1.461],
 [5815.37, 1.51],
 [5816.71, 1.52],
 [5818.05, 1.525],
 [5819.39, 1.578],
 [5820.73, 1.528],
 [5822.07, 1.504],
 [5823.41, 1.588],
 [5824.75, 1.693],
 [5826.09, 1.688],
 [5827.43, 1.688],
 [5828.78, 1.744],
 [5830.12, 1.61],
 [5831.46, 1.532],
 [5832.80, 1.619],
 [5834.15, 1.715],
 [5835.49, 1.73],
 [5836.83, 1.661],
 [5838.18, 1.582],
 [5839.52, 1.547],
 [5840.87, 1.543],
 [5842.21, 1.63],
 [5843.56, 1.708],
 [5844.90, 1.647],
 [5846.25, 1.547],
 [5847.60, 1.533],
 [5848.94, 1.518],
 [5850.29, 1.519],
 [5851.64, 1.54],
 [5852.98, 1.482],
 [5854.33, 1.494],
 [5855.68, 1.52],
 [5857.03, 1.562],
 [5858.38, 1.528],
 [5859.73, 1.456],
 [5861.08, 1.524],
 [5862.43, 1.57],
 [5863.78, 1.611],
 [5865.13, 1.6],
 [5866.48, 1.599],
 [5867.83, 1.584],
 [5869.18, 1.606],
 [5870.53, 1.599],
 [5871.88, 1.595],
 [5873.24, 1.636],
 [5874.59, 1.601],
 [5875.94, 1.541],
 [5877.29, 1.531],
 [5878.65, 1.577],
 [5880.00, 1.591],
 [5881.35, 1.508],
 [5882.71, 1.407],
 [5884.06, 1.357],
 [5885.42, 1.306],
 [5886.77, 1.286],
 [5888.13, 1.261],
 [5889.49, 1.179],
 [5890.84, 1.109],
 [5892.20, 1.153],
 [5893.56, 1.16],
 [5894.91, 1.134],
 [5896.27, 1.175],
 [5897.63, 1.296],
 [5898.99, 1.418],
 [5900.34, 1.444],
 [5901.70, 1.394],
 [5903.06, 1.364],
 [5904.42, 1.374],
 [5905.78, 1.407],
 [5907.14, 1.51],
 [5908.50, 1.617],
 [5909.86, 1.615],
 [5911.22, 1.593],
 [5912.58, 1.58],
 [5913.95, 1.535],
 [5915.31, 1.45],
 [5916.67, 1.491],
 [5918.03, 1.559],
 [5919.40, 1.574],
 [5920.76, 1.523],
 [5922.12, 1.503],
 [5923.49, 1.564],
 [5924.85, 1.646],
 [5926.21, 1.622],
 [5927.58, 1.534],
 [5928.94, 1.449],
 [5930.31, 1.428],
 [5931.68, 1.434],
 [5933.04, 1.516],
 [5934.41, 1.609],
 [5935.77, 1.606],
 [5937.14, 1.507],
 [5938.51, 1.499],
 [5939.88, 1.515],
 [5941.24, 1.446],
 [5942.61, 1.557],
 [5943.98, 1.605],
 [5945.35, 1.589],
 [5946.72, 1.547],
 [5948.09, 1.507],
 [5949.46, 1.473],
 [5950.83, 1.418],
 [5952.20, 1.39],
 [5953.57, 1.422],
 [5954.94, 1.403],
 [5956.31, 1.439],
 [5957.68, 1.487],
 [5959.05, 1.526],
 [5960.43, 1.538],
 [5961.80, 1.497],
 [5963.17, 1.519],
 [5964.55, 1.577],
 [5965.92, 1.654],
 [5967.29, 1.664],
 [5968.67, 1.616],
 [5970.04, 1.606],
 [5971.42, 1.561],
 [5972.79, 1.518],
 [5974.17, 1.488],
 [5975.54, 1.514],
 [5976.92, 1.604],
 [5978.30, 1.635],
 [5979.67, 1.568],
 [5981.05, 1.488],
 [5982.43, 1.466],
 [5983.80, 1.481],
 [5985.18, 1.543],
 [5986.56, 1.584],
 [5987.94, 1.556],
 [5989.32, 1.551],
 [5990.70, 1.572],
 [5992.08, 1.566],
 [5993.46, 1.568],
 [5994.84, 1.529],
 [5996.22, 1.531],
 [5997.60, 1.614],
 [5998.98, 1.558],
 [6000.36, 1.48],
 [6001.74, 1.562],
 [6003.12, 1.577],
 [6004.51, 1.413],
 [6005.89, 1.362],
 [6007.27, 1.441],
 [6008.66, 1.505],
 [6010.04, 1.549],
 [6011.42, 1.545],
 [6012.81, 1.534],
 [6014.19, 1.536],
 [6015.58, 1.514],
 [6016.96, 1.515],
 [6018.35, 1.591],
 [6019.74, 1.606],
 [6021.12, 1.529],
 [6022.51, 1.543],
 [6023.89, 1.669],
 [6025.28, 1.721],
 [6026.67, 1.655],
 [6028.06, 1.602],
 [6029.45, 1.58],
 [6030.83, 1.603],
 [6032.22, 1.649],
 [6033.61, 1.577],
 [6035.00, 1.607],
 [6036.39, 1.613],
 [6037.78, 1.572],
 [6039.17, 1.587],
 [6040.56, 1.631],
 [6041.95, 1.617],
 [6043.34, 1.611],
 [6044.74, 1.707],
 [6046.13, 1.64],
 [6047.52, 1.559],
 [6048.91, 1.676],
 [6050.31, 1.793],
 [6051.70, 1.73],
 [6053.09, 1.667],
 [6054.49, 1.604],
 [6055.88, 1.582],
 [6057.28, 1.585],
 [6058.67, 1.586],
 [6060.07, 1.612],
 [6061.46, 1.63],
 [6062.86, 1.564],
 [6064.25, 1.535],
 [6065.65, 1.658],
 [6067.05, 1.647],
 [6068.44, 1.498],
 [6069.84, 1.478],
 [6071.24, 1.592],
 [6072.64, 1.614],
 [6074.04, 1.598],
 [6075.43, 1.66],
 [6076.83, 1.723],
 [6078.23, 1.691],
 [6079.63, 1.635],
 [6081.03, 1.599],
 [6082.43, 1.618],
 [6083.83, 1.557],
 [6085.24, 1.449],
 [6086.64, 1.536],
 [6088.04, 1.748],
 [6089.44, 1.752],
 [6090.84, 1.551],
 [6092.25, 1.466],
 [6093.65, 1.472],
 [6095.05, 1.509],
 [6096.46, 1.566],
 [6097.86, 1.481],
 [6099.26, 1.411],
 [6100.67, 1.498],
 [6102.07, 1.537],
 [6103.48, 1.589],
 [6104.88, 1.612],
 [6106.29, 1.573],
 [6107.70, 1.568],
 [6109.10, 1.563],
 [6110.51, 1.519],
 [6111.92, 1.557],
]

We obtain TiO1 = 0.05 mag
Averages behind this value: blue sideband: 1.61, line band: 1.53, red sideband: 1.6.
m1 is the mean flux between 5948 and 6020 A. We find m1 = 1.53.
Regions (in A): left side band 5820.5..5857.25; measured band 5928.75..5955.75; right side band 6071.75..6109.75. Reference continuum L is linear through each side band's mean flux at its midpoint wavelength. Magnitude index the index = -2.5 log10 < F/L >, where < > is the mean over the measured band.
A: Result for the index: 0.06 mag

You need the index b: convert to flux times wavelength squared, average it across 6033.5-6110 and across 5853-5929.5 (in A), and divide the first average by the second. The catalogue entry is 1.15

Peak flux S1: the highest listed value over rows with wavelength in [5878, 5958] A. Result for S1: 1.646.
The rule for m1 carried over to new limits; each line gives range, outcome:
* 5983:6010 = 1.53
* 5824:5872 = 1.59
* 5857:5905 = 1.43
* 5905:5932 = 1.53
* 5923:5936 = 1.54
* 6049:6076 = 1.61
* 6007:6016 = 1.52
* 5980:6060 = 1.58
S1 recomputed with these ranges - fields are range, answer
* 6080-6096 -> 1.752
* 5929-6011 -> 1.664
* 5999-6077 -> 1.793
